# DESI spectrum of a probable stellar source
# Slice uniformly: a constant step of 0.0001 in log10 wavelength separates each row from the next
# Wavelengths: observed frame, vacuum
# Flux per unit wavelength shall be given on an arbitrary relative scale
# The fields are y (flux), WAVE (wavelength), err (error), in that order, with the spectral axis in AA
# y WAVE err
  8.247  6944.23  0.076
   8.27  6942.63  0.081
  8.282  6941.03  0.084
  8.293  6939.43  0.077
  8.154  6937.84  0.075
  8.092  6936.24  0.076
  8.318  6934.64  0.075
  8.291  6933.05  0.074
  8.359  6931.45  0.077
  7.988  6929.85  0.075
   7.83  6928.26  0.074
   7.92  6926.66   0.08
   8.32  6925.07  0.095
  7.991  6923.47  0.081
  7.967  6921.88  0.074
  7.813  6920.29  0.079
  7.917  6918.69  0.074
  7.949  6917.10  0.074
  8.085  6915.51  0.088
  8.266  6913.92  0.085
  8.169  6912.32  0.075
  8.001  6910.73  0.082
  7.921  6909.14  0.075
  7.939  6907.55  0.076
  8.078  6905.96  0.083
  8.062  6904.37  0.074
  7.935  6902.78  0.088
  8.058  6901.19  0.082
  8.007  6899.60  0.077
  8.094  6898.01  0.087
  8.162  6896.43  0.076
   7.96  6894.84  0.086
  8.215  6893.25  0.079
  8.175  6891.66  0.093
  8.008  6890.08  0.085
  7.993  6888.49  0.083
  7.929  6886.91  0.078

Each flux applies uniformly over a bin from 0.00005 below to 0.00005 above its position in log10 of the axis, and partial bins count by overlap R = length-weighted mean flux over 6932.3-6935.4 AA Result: 8.32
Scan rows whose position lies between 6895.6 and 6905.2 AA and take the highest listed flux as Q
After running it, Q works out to 8.162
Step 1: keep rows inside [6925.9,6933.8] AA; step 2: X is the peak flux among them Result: 8.359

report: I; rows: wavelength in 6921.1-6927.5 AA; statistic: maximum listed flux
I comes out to 8.32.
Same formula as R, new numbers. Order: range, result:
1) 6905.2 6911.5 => 7.99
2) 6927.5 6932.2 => 8.06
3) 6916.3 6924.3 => 7.93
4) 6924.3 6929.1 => 8.03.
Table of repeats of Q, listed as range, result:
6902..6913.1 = 8.169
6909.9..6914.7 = 8.266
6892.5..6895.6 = 8.215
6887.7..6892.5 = 8.175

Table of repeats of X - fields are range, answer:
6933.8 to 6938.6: 8.318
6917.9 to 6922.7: 7.967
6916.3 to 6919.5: 7.949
